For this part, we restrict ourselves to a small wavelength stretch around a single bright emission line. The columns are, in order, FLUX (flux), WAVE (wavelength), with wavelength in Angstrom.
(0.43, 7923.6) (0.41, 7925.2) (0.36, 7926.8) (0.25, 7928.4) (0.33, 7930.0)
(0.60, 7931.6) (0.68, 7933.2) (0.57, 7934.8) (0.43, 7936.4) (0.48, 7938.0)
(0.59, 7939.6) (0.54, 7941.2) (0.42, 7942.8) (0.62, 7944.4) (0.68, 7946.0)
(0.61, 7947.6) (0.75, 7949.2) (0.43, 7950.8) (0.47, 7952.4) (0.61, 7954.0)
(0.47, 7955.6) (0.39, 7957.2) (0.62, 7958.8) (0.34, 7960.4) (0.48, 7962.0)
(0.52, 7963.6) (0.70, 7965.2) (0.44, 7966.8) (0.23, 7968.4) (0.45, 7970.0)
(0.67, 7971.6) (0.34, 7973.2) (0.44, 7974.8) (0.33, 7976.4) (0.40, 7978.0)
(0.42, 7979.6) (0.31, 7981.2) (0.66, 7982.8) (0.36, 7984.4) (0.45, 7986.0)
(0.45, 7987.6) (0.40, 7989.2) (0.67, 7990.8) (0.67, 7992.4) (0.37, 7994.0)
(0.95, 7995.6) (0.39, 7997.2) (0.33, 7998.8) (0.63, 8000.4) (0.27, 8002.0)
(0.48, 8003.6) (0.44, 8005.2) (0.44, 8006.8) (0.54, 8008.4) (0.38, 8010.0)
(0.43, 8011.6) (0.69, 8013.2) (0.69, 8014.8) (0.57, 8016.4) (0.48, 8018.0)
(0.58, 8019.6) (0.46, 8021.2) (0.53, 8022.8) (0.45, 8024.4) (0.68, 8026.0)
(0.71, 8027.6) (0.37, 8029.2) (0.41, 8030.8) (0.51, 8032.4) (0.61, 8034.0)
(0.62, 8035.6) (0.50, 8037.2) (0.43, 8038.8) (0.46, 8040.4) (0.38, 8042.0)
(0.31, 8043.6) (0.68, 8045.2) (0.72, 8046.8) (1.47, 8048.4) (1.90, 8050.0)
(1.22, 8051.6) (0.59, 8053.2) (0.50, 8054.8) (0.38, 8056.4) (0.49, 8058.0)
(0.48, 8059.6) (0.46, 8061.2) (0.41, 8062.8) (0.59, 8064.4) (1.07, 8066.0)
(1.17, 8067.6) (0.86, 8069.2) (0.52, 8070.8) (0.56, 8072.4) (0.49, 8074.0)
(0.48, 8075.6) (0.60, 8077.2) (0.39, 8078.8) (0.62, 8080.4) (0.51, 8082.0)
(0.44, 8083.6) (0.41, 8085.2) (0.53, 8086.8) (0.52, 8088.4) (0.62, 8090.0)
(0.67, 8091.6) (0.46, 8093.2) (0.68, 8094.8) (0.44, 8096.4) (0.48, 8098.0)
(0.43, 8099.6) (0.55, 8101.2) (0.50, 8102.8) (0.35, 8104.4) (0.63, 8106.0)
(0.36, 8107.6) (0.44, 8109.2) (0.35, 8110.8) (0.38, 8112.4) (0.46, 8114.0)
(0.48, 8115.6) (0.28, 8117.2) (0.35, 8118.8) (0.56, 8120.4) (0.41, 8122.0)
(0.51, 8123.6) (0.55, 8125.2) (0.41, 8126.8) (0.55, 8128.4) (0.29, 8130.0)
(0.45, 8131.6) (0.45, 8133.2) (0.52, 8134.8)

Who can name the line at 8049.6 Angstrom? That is [S II]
